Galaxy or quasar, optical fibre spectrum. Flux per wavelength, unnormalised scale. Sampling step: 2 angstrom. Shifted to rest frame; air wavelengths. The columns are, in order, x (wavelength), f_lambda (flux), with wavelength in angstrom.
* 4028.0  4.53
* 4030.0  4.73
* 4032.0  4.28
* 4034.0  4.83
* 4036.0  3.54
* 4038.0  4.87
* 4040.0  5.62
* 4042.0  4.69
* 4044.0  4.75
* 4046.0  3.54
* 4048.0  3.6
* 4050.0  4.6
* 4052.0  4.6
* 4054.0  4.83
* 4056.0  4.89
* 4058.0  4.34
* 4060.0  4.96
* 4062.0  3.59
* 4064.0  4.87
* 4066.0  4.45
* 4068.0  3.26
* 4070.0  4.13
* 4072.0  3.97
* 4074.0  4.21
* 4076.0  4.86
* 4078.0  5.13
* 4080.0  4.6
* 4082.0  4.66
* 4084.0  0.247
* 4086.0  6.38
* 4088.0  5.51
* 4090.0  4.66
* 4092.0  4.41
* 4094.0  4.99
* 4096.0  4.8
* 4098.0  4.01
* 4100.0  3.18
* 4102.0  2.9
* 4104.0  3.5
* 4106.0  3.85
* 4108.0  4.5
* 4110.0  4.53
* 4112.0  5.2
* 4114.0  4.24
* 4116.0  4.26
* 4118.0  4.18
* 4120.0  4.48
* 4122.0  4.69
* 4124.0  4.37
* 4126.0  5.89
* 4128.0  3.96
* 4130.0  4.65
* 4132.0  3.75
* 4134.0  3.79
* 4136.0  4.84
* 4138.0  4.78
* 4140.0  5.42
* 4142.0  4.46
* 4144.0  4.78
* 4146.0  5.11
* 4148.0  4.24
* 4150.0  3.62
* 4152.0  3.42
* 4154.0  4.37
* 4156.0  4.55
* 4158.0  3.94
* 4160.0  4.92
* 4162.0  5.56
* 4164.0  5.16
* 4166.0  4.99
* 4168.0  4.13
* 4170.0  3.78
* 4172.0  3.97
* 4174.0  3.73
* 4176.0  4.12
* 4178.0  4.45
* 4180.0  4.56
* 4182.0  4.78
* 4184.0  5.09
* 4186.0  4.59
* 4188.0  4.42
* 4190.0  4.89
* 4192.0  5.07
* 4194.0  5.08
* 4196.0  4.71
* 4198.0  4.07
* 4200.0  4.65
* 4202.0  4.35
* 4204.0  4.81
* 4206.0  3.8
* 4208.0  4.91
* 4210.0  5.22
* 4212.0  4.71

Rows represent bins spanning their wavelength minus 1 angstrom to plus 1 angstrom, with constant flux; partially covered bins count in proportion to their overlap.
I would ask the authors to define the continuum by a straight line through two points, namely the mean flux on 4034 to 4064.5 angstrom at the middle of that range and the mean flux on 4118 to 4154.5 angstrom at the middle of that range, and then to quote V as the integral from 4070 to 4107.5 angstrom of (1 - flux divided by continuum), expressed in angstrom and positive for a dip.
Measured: 2.2 angstrom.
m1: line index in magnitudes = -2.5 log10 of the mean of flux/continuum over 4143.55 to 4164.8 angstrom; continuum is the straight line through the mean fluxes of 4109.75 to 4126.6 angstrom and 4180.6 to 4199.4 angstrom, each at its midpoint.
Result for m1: 0.04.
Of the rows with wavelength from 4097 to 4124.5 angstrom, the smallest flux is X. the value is 2.9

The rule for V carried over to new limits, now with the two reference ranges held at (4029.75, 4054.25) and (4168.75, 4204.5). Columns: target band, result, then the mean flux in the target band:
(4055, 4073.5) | 0.9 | 4.27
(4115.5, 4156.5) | 0.3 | 4.46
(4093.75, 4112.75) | 1.7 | 4.1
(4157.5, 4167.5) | -0.9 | 4.92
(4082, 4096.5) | 0.2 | 4.43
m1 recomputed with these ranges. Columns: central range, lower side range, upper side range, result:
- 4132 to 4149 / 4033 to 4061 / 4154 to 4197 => -0.01 mag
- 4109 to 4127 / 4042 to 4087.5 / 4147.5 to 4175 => -0.08 mag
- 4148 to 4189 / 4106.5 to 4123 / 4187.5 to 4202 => 0.05 mag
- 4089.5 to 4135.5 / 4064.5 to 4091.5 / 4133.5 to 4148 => 0.06 mag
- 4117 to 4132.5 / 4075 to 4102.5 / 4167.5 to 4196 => -0.03 mag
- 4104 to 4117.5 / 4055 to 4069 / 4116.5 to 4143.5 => 0.04 mag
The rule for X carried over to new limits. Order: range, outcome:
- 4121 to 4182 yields 3.42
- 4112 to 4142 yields 3.75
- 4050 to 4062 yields 3.59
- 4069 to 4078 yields 3.97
